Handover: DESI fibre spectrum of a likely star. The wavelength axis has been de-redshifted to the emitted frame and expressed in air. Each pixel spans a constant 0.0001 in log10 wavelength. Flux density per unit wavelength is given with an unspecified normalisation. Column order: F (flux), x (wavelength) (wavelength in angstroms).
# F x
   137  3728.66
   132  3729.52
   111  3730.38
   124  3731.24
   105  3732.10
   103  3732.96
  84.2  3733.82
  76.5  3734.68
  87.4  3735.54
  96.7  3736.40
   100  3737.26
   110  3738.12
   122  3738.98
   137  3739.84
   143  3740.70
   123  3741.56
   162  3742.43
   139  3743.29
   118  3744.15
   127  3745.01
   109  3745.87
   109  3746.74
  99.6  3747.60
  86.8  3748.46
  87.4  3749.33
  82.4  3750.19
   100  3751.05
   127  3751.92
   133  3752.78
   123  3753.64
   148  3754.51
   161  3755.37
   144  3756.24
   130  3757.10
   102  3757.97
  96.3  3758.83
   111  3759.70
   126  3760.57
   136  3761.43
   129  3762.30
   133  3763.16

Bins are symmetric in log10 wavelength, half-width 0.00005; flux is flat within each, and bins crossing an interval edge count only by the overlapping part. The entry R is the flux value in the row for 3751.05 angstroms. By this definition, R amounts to 100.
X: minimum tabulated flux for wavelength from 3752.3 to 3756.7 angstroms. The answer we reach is 123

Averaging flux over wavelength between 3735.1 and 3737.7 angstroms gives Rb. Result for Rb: 94.7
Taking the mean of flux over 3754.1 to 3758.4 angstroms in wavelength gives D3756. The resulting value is 137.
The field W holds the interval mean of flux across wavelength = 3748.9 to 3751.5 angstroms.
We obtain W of 90.1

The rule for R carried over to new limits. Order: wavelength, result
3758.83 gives 96.3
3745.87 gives 109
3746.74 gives 109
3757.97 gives 102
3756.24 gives 144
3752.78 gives 133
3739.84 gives 137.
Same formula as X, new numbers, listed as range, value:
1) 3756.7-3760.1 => 96.3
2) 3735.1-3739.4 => 87.4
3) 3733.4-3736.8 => 76.5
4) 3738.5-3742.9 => 122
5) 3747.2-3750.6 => 82.4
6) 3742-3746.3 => 109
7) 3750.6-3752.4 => 100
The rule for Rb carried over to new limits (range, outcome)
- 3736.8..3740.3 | 117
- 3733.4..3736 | 82.9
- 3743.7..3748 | 113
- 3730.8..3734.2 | 104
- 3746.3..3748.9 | 98.1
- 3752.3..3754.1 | 128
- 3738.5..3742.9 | 137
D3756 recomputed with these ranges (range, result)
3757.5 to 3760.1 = 103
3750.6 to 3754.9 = 126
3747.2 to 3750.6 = 89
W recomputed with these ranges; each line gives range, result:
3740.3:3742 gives 132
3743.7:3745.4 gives 123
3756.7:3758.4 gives 116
